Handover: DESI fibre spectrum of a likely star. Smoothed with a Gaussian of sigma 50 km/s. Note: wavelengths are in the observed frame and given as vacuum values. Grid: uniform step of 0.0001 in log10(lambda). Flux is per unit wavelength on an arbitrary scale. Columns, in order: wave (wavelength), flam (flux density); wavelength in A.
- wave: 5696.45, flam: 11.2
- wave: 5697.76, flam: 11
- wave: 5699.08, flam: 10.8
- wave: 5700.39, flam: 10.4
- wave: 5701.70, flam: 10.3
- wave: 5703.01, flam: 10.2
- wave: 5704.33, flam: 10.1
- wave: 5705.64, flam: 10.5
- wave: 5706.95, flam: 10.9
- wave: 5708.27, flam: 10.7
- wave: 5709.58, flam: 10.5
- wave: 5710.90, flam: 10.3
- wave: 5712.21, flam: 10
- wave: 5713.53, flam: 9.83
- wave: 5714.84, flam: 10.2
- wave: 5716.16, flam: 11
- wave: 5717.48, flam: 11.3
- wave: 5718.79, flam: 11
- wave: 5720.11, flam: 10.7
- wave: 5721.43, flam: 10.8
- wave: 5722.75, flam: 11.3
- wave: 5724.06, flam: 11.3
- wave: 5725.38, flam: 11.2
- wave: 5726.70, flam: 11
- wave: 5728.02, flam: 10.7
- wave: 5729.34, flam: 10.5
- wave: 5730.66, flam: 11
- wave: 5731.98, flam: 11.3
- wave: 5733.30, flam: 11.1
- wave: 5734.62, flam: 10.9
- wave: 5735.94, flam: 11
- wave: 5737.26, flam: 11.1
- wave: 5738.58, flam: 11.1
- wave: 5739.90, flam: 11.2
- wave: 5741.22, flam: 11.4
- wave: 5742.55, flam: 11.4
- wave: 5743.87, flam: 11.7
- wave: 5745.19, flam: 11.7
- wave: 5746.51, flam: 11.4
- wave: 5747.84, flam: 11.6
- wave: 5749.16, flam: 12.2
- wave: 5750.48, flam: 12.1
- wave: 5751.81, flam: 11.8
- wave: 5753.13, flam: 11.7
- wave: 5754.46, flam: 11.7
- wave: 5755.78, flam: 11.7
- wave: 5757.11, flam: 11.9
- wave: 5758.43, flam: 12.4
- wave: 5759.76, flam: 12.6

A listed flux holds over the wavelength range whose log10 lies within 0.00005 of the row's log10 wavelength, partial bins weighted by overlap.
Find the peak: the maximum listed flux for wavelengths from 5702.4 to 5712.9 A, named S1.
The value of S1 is 10.9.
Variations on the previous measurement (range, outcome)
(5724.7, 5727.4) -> 11.2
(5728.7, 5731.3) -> 11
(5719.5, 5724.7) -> 11.3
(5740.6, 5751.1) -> 12.2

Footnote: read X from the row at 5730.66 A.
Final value 11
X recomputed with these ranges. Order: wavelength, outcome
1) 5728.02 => 10.7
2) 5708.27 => 10.7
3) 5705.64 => 10.5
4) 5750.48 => 12.1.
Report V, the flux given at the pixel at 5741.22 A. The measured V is 11.4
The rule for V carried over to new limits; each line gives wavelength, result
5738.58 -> 11.1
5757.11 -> 11.9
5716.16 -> 11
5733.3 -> 11.1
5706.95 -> 10.9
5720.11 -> 10.7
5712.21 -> 10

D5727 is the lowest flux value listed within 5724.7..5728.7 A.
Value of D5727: 10.7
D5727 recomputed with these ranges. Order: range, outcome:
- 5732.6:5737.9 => 10.9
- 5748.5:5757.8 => 11.7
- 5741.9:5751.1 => 11.4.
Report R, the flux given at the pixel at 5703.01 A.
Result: 10.2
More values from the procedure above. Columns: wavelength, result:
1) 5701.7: 10.3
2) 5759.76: 12.6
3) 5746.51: 11.4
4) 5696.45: 11.2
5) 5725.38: 11.2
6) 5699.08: 10.8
